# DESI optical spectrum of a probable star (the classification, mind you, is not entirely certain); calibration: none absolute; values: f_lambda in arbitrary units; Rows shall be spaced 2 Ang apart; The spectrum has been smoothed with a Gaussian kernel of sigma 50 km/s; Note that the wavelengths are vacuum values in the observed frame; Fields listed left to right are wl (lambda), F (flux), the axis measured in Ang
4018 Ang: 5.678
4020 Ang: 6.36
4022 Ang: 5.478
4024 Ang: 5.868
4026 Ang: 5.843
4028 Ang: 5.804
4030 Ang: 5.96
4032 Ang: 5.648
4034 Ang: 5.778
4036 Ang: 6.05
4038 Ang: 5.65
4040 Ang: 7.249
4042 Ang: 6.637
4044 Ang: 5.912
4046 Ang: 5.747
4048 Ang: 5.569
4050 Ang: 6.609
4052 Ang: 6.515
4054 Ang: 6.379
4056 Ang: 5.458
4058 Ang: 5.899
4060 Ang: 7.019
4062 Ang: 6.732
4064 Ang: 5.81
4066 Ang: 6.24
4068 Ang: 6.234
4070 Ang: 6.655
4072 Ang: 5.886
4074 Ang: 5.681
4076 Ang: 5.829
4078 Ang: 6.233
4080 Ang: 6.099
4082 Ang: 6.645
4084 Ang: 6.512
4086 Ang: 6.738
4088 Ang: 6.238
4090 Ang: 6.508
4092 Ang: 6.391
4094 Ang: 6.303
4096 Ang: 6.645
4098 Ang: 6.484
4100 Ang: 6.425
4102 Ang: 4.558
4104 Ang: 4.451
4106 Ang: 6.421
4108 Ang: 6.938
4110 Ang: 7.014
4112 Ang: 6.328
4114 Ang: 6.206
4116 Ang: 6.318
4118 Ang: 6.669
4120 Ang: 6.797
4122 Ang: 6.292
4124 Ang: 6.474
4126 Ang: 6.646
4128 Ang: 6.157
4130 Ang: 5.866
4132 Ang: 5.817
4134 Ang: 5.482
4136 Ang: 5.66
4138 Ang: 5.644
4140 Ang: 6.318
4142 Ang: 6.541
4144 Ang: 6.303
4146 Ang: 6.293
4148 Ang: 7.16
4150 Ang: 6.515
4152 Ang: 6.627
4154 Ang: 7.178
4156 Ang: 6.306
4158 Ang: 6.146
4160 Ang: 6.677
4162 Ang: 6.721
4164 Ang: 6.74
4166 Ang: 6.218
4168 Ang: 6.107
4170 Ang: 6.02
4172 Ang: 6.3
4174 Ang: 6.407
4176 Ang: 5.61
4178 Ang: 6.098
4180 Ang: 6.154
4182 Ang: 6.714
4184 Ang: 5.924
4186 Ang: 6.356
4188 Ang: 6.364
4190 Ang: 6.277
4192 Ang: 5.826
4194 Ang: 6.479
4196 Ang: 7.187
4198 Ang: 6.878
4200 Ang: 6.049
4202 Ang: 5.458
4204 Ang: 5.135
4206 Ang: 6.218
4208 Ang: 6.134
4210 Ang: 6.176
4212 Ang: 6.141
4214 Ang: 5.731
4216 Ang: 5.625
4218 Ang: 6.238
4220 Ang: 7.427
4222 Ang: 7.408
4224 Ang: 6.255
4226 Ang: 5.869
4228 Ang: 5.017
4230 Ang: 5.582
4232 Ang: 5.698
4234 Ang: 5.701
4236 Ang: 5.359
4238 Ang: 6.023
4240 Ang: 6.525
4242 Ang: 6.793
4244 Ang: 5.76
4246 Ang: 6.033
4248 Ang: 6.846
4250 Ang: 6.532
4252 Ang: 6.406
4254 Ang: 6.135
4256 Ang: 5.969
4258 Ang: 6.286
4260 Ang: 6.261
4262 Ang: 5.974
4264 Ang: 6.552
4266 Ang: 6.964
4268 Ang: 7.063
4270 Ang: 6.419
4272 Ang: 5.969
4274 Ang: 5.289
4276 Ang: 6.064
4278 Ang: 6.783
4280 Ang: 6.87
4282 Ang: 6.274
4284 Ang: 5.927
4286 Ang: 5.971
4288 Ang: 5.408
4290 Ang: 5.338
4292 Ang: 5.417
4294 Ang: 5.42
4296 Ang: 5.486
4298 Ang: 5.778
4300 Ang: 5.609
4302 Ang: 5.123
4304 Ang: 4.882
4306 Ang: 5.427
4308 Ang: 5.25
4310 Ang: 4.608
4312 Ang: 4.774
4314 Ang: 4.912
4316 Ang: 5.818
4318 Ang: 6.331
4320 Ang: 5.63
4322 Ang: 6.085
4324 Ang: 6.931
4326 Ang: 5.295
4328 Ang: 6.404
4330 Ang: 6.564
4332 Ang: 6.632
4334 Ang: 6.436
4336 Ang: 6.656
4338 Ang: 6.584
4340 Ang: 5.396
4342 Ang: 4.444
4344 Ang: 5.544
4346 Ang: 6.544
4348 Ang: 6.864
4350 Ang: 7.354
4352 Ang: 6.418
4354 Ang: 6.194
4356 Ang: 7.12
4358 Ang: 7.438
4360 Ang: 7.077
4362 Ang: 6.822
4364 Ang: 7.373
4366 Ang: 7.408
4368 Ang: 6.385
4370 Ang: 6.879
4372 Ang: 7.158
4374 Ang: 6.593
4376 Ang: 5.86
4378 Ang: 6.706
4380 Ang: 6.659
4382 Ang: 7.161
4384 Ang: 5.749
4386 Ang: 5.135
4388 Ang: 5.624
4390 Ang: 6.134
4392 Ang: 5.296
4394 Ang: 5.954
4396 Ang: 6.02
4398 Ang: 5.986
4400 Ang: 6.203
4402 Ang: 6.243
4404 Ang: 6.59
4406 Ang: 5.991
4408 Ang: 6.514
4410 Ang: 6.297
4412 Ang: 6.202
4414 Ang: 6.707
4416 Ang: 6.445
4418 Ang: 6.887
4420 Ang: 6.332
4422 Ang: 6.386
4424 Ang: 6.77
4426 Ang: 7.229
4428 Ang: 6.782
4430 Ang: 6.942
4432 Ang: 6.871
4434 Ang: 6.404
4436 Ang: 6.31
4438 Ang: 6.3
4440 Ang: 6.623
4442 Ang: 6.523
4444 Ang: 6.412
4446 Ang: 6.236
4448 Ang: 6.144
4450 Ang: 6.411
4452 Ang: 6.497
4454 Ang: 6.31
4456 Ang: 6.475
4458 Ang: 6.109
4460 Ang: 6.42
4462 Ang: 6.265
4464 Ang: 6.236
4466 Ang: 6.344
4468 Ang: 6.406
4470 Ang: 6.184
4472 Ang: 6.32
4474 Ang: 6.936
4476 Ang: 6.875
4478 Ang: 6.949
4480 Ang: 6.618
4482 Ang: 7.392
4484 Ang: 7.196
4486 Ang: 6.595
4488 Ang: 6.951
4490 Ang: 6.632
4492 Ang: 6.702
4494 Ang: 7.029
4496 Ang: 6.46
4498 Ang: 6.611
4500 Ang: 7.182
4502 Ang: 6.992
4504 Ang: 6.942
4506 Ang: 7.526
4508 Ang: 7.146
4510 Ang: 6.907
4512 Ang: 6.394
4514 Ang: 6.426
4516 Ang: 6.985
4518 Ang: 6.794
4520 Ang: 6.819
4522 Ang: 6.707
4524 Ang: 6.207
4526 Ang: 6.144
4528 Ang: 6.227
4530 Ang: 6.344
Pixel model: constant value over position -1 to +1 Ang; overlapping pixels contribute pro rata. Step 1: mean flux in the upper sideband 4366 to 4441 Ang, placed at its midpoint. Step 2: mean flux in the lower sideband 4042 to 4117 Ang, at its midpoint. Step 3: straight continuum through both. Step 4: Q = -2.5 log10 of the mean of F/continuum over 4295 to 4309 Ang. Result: 0.182 mag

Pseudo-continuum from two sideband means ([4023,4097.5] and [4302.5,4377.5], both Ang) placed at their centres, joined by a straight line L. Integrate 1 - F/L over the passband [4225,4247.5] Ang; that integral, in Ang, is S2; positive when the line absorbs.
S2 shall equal 1.2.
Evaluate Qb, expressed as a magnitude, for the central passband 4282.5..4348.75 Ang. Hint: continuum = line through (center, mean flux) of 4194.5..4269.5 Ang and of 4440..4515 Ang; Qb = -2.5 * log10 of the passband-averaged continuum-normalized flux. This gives 0.11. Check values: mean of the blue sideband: 6.2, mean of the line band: 5.74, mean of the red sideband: 6.64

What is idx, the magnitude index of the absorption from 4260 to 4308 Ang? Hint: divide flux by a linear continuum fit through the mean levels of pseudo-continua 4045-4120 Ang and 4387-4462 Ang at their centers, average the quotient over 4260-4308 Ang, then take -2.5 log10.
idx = 0.07 mag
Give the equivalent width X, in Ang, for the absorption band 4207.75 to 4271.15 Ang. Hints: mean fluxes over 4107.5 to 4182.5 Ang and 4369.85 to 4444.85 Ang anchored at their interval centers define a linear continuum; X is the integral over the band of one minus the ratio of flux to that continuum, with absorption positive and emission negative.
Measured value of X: 1.5 Ang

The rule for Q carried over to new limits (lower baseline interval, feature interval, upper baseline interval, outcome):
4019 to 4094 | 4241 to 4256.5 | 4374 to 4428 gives -0.02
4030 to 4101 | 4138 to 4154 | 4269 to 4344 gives -0.08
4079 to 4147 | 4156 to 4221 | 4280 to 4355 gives -0.03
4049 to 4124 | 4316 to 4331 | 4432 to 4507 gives 0.06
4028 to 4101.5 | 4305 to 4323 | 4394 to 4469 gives 0.17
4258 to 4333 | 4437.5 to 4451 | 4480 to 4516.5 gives 0.04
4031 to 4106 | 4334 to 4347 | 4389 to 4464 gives 0.07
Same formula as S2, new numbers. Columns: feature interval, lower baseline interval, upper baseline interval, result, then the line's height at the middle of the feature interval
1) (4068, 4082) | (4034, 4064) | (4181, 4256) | 0.2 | 6.21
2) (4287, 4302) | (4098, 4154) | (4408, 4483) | 2.2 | 6.39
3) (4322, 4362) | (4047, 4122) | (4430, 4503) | 0.4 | 6.48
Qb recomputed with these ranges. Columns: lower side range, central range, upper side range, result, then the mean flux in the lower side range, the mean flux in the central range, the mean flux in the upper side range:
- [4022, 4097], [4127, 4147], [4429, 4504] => 0.044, 6.18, 6.01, 6.6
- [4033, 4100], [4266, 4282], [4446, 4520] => 0.013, 6.26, 6.38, 6.67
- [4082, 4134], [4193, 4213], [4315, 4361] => 0.020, 6.28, 6.19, 6.34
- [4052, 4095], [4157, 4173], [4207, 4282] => -0.022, 6.27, 6.37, 6.21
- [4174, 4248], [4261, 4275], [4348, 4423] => -0.013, 6.13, 6.32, 6.47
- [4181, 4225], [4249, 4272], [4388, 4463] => -0.016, 6.27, 6.4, 6.37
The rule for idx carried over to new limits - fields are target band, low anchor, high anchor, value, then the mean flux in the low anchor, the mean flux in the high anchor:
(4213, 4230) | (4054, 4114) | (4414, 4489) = 0.03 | 6.22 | 6.57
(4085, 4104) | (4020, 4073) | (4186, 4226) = 0.00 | 6.11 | 6.26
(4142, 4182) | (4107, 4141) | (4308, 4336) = -0.04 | 6.27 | 5.88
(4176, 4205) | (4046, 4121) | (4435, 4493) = 0.02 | 6.25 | 6.53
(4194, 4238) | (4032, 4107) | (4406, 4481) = 0.04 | 6.16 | 6.5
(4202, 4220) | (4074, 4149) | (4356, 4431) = 0.06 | 6.25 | 6.49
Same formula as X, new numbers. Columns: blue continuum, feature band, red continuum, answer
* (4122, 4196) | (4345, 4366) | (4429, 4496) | -1.54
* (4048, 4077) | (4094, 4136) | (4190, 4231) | -0.11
